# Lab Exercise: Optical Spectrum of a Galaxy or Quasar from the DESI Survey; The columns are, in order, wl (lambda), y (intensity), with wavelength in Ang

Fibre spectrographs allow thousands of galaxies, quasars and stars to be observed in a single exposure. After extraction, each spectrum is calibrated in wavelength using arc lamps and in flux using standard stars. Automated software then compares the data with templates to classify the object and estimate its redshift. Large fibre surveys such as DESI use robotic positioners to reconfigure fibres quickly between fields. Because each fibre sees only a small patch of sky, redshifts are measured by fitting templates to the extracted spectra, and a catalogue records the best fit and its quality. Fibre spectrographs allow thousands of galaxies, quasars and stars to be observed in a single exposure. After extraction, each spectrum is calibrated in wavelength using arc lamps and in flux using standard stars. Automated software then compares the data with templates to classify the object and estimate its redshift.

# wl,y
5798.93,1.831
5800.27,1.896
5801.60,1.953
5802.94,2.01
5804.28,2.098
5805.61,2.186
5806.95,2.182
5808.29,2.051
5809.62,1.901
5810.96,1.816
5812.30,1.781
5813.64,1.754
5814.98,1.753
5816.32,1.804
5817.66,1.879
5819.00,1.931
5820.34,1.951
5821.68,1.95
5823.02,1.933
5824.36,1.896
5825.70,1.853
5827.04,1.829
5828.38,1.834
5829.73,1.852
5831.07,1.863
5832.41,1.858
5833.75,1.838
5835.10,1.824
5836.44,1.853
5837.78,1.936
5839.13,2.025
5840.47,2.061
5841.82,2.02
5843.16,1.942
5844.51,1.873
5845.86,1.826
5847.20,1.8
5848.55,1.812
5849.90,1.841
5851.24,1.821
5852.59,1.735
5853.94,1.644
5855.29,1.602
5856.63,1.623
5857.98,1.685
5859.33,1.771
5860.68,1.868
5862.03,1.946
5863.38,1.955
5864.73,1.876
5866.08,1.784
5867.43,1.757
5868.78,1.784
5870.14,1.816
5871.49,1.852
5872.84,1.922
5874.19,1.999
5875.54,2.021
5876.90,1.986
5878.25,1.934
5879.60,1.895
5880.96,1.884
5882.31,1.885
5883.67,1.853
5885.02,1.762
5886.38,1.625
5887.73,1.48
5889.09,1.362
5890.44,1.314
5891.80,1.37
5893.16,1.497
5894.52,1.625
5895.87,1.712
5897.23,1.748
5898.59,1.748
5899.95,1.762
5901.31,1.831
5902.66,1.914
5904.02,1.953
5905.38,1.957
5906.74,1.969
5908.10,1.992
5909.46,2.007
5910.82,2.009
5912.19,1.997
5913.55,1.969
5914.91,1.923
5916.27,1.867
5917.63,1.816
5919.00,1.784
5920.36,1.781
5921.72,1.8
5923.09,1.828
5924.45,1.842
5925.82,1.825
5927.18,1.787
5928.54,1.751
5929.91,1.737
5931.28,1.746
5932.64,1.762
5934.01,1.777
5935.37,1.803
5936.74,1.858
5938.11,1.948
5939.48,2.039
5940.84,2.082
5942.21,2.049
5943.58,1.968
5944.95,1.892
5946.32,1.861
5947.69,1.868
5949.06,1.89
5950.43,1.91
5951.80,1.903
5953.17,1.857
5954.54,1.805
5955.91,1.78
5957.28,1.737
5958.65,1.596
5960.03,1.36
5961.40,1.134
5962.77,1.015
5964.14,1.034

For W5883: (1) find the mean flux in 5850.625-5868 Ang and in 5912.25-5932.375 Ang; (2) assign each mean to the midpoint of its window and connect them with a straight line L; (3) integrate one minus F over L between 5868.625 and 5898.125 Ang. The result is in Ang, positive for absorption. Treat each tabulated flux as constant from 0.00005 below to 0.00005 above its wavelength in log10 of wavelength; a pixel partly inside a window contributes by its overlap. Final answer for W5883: 0.8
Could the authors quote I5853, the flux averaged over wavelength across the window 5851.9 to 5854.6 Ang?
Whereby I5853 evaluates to 1.69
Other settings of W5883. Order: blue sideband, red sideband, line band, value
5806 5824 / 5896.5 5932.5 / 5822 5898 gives 3.2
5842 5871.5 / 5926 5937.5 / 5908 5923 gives -0.9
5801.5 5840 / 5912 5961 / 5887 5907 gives 2.0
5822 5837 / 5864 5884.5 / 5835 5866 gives 0.5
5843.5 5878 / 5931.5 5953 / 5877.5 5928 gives 2.0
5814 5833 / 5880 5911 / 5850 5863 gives 0.4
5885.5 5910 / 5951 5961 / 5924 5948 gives -2.2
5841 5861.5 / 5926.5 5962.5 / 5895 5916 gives -1.2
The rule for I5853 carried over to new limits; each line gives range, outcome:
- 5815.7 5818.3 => 1.84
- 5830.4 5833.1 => 1.87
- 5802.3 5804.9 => 2.05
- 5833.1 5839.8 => 1.89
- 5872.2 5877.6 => 1.98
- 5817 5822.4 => 1.93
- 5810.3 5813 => 1.8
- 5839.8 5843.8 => 2.01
